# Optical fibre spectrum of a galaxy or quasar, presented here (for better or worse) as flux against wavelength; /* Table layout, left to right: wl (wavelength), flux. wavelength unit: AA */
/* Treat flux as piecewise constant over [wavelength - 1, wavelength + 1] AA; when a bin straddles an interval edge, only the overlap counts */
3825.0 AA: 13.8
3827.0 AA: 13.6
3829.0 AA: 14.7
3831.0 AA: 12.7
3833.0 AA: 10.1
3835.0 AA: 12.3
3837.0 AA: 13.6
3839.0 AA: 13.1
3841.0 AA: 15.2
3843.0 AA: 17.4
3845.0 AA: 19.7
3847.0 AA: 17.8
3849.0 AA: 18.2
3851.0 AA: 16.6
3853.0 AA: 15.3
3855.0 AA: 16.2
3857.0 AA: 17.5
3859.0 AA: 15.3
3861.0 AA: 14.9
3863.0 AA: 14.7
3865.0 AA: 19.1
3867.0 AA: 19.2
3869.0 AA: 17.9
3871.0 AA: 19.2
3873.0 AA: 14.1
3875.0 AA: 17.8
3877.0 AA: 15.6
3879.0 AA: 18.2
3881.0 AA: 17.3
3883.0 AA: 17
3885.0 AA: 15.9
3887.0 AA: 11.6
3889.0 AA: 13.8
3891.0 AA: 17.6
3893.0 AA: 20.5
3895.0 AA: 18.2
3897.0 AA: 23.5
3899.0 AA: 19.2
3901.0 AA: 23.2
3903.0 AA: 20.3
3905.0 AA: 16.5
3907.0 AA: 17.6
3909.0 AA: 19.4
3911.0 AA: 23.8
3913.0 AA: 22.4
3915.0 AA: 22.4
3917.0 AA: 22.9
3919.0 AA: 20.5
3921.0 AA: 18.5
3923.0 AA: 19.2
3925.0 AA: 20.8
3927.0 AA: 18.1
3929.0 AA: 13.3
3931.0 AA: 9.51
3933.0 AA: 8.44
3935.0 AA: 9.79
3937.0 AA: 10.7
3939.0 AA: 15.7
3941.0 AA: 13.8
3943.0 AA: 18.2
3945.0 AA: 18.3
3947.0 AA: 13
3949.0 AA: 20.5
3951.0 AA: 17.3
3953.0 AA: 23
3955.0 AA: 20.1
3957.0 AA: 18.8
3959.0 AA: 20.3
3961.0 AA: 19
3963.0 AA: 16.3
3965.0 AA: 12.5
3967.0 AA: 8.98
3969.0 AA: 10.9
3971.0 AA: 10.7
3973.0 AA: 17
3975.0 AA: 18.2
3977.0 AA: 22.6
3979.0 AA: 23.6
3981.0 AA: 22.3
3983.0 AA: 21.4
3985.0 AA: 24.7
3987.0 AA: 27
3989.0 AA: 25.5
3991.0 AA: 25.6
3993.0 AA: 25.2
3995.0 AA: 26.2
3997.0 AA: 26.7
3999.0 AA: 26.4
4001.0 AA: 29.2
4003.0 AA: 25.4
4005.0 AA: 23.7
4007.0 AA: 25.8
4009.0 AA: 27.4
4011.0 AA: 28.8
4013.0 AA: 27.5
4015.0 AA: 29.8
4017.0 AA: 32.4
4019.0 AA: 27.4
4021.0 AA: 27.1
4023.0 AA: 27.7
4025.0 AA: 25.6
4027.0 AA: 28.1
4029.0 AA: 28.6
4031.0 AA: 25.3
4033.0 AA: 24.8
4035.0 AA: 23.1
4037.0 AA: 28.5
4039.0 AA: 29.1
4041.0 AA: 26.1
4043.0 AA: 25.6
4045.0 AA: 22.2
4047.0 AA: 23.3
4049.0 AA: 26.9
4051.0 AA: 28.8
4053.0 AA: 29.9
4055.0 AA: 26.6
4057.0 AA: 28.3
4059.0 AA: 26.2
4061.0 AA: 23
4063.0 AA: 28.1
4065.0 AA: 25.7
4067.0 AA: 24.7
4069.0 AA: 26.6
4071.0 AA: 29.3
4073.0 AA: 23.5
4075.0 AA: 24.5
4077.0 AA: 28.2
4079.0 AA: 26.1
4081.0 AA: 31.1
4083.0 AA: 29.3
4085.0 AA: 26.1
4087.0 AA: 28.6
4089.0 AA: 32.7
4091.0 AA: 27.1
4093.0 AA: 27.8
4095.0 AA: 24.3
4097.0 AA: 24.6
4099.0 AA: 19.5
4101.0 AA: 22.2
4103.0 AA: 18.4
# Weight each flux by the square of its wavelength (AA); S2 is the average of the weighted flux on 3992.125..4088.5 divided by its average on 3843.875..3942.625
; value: 1.67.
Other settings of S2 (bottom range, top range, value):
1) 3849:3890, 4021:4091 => 1.80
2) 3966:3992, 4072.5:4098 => 1.45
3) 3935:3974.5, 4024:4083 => 1.75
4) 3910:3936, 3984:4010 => 1.53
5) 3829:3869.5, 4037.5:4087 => 1.88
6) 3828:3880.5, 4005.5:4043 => 1.86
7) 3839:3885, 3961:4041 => 1.53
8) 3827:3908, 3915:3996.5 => 1.15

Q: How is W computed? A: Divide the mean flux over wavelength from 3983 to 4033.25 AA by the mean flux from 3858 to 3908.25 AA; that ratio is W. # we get 1.53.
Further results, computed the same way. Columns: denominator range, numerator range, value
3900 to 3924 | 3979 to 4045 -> 1.28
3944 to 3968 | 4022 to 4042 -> 1.54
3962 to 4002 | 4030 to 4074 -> 1.24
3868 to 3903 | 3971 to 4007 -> 1.34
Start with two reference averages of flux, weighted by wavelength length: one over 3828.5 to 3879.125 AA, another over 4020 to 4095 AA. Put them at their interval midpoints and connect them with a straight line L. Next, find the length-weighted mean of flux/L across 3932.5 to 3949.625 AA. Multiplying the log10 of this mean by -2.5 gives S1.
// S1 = 0.40 mag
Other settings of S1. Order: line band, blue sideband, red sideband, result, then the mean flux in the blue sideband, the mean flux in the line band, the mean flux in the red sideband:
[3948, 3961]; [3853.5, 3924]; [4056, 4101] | 0.06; 18.3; 19.9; 26.5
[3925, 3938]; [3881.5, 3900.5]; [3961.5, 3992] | 0.43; 17.6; 12.3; 19.1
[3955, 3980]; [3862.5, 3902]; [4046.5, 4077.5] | 0.29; 17.7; 16.7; 26.5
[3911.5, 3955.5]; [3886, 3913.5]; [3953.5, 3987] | 0.09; 19.1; 17.2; 18.3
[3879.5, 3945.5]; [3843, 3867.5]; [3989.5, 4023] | 0.18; 17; 17.5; 27.2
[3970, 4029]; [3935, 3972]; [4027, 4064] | -0.19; 15.8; 25.2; 26.4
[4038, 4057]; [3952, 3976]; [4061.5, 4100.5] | -0.13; 16.3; 26.6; 26.6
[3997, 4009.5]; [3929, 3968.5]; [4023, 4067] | -0.21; 15.4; 26.3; 26.4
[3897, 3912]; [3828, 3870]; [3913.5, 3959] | -0.21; 15.8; 20.2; 17.1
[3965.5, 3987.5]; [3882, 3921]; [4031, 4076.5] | 0.22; 19.3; 18.5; 26.1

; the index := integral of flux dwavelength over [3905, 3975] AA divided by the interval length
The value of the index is 16.8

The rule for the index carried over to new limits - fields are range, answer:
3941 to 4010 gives 20.8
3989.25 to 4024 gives 27.2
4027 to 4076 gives 26.2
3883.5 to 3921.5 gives 19.3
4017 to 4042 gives 27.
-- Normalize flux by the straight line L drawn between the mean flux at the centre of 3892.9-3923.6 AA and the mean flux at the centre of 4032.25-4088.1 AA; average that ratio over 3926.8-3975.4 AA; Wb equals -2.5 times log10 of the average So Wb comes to 0.41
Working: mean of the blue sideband 20.5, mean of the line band 15.2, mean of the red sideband 26.6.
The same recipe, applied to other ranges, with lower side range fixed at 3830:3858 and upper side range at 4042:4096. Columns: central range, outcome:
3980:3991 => -0.08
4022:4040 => -0.08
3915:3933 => 0.11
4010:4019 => -0.22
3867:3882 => -0.02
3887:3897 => 0.02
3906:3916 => -0.13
